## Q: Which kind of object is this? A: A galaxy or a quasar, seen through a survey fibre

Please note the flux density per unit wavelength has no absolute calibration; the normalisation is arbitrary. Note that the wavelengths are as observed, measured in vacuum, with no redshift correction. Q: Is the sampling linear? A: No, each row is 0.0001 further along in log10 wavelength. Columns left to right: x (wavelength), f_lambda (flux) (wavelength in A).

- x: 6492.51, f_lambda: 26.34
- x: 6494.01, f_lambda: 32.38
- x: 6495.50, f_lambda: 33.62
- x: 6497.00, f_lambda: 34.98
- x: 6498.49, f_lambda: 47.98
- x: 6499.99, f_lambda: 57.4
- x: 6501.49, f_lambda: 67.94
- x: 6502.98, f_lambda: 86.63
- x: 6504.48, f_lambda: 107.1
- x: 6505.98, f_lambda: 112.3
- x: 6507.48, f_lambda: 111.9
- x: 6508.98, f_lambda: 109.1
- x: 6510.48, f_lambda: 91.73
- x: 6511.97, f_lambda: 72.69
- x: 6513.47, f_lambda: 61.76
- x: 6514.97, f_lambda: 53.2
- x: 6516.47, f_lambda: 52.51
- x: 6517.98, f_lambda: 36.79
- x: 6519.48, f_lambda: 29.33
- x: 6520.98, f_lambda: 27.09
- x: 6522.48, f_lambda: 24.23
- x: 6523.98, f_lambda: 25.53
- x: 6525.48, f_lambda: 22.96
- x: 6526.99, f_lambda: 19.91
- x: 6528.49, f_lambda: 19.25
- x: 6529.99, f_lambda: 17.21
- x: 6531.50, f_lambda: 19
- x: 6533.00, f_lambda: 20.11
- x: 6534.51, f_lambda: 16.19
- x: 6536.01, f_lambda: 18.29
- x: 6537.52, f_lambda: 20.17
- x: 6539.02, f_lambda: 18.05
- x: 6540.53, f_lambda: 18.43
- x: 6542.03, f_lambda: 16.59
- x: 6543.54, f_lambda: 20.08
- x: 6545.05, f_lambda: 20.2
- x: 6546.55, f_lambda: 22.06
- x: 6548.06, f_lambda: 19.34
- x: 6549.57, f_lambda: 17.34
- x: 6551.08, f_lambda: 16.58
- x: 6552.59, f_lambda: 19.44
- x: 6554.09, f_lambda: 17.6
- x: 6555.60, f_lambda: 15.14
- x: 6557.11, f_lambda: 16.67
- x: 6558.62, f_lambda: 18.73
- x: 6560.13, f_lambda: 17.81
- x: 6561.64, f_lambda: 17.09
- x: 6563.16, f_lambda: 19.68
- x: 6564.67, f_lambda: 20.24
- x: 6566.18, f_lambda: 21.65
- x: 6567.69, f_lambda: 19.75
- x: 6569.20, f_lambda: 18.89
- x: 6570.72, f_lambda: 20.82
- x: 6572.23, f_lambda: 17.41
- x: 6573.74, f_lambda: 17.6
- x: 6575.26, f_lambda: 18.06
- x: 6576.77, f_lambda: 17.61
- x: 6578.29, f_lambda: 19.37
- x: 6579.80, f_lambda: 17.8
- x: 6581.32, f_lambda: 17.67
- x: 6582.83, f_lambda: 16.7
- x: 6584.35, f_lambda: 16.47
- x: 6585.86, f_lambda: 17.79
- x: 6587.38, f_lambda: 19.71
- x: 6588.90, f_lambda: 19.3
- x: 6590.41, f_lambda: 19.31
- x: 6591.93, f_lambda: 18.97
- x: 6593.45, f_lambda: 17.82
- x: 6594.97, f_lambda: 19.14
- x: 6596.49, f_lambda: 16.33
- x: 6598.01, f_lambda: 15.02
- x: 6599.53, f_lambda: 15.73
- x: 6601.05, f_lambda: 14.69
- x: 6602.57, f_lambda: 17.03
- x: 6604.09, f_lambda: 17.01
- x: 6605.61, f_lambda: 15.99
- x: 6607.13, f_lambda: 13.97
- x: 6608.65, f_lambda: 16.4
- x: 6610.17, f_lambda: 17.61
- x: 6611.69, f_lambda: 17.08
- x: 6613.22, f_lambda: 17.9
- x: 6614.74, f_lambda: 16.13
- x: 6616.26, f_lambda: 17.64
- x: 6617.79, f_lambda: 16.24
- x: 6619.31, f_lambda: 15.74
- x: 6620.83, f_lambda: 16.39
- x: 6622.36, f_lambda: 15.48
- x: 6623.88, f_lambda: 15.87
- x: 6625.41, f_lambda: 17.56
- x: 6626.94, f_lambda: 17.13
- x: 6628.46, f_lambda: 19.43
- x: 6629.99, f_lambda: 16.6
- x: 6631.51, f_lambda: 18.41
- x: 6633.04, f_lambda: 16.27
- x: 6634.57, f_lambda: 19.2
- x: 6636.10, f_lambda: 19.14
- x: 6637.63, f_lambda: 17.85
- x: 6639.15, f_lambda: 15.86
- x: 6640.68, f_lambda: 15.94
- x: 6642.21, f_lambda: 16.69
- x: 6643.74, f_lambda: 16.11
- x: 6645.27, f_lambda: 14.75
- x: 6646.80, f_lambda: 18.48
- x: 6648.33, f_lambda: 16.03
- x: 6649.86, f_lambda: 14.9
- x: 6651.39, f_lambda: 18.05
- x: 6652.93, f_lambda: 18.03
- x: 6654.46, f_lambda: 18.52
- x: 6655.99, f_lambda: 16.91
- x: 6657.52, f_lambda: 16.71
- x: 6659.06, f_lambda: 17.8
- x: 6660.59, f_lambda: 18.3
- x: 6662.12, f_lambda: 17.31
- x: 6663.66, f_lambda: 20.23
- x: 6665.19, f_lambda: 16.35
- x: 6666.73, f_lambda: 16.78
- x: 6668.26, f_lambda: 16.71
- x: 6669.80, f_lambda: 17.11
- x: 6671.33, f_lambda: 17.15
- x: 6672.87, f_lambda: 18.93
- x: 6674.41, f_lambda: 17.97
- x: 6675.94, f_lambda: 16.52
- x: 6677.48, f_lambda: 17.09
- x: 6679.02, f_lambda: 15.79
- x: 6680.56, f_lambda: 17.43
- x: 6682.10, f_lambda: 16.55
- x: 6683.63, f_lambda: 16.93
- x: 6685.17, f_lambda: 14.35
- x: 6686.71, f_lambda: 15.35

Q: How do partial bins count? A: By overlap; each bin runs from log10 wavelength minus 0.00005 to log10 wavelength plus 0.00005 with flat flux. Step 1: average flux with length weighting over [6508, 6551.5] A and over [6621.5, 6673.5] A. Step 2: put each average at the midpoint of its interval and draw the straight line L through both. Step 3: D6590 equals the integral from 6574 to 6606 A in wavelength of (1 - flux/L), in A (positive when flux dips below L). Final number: 9.3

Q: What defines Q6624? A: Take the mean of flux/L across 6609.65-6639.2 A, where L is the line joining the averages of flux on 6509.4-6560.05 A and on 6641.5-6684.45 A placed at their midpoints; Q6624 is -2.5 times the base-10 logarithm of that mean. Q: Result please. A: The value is 0.180 mag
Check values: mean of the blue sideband 27.8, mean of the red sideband 17.1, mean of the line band 17.2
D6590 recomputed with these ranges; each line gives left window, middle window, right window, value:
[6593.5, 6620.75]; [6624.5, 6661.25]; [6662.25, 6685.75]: -1.01 A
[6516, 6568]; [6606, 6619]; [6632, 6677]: 1.45 A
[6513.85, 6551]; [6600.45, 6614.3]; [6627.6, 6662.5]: 2.22 A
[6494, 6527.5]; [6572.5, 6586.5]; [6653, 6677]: 7.83 A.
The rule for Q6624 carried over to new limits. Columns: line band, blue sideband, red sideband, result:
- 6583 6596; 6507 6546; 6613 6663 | 0.350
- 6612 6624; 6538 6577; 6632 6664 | 0.078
